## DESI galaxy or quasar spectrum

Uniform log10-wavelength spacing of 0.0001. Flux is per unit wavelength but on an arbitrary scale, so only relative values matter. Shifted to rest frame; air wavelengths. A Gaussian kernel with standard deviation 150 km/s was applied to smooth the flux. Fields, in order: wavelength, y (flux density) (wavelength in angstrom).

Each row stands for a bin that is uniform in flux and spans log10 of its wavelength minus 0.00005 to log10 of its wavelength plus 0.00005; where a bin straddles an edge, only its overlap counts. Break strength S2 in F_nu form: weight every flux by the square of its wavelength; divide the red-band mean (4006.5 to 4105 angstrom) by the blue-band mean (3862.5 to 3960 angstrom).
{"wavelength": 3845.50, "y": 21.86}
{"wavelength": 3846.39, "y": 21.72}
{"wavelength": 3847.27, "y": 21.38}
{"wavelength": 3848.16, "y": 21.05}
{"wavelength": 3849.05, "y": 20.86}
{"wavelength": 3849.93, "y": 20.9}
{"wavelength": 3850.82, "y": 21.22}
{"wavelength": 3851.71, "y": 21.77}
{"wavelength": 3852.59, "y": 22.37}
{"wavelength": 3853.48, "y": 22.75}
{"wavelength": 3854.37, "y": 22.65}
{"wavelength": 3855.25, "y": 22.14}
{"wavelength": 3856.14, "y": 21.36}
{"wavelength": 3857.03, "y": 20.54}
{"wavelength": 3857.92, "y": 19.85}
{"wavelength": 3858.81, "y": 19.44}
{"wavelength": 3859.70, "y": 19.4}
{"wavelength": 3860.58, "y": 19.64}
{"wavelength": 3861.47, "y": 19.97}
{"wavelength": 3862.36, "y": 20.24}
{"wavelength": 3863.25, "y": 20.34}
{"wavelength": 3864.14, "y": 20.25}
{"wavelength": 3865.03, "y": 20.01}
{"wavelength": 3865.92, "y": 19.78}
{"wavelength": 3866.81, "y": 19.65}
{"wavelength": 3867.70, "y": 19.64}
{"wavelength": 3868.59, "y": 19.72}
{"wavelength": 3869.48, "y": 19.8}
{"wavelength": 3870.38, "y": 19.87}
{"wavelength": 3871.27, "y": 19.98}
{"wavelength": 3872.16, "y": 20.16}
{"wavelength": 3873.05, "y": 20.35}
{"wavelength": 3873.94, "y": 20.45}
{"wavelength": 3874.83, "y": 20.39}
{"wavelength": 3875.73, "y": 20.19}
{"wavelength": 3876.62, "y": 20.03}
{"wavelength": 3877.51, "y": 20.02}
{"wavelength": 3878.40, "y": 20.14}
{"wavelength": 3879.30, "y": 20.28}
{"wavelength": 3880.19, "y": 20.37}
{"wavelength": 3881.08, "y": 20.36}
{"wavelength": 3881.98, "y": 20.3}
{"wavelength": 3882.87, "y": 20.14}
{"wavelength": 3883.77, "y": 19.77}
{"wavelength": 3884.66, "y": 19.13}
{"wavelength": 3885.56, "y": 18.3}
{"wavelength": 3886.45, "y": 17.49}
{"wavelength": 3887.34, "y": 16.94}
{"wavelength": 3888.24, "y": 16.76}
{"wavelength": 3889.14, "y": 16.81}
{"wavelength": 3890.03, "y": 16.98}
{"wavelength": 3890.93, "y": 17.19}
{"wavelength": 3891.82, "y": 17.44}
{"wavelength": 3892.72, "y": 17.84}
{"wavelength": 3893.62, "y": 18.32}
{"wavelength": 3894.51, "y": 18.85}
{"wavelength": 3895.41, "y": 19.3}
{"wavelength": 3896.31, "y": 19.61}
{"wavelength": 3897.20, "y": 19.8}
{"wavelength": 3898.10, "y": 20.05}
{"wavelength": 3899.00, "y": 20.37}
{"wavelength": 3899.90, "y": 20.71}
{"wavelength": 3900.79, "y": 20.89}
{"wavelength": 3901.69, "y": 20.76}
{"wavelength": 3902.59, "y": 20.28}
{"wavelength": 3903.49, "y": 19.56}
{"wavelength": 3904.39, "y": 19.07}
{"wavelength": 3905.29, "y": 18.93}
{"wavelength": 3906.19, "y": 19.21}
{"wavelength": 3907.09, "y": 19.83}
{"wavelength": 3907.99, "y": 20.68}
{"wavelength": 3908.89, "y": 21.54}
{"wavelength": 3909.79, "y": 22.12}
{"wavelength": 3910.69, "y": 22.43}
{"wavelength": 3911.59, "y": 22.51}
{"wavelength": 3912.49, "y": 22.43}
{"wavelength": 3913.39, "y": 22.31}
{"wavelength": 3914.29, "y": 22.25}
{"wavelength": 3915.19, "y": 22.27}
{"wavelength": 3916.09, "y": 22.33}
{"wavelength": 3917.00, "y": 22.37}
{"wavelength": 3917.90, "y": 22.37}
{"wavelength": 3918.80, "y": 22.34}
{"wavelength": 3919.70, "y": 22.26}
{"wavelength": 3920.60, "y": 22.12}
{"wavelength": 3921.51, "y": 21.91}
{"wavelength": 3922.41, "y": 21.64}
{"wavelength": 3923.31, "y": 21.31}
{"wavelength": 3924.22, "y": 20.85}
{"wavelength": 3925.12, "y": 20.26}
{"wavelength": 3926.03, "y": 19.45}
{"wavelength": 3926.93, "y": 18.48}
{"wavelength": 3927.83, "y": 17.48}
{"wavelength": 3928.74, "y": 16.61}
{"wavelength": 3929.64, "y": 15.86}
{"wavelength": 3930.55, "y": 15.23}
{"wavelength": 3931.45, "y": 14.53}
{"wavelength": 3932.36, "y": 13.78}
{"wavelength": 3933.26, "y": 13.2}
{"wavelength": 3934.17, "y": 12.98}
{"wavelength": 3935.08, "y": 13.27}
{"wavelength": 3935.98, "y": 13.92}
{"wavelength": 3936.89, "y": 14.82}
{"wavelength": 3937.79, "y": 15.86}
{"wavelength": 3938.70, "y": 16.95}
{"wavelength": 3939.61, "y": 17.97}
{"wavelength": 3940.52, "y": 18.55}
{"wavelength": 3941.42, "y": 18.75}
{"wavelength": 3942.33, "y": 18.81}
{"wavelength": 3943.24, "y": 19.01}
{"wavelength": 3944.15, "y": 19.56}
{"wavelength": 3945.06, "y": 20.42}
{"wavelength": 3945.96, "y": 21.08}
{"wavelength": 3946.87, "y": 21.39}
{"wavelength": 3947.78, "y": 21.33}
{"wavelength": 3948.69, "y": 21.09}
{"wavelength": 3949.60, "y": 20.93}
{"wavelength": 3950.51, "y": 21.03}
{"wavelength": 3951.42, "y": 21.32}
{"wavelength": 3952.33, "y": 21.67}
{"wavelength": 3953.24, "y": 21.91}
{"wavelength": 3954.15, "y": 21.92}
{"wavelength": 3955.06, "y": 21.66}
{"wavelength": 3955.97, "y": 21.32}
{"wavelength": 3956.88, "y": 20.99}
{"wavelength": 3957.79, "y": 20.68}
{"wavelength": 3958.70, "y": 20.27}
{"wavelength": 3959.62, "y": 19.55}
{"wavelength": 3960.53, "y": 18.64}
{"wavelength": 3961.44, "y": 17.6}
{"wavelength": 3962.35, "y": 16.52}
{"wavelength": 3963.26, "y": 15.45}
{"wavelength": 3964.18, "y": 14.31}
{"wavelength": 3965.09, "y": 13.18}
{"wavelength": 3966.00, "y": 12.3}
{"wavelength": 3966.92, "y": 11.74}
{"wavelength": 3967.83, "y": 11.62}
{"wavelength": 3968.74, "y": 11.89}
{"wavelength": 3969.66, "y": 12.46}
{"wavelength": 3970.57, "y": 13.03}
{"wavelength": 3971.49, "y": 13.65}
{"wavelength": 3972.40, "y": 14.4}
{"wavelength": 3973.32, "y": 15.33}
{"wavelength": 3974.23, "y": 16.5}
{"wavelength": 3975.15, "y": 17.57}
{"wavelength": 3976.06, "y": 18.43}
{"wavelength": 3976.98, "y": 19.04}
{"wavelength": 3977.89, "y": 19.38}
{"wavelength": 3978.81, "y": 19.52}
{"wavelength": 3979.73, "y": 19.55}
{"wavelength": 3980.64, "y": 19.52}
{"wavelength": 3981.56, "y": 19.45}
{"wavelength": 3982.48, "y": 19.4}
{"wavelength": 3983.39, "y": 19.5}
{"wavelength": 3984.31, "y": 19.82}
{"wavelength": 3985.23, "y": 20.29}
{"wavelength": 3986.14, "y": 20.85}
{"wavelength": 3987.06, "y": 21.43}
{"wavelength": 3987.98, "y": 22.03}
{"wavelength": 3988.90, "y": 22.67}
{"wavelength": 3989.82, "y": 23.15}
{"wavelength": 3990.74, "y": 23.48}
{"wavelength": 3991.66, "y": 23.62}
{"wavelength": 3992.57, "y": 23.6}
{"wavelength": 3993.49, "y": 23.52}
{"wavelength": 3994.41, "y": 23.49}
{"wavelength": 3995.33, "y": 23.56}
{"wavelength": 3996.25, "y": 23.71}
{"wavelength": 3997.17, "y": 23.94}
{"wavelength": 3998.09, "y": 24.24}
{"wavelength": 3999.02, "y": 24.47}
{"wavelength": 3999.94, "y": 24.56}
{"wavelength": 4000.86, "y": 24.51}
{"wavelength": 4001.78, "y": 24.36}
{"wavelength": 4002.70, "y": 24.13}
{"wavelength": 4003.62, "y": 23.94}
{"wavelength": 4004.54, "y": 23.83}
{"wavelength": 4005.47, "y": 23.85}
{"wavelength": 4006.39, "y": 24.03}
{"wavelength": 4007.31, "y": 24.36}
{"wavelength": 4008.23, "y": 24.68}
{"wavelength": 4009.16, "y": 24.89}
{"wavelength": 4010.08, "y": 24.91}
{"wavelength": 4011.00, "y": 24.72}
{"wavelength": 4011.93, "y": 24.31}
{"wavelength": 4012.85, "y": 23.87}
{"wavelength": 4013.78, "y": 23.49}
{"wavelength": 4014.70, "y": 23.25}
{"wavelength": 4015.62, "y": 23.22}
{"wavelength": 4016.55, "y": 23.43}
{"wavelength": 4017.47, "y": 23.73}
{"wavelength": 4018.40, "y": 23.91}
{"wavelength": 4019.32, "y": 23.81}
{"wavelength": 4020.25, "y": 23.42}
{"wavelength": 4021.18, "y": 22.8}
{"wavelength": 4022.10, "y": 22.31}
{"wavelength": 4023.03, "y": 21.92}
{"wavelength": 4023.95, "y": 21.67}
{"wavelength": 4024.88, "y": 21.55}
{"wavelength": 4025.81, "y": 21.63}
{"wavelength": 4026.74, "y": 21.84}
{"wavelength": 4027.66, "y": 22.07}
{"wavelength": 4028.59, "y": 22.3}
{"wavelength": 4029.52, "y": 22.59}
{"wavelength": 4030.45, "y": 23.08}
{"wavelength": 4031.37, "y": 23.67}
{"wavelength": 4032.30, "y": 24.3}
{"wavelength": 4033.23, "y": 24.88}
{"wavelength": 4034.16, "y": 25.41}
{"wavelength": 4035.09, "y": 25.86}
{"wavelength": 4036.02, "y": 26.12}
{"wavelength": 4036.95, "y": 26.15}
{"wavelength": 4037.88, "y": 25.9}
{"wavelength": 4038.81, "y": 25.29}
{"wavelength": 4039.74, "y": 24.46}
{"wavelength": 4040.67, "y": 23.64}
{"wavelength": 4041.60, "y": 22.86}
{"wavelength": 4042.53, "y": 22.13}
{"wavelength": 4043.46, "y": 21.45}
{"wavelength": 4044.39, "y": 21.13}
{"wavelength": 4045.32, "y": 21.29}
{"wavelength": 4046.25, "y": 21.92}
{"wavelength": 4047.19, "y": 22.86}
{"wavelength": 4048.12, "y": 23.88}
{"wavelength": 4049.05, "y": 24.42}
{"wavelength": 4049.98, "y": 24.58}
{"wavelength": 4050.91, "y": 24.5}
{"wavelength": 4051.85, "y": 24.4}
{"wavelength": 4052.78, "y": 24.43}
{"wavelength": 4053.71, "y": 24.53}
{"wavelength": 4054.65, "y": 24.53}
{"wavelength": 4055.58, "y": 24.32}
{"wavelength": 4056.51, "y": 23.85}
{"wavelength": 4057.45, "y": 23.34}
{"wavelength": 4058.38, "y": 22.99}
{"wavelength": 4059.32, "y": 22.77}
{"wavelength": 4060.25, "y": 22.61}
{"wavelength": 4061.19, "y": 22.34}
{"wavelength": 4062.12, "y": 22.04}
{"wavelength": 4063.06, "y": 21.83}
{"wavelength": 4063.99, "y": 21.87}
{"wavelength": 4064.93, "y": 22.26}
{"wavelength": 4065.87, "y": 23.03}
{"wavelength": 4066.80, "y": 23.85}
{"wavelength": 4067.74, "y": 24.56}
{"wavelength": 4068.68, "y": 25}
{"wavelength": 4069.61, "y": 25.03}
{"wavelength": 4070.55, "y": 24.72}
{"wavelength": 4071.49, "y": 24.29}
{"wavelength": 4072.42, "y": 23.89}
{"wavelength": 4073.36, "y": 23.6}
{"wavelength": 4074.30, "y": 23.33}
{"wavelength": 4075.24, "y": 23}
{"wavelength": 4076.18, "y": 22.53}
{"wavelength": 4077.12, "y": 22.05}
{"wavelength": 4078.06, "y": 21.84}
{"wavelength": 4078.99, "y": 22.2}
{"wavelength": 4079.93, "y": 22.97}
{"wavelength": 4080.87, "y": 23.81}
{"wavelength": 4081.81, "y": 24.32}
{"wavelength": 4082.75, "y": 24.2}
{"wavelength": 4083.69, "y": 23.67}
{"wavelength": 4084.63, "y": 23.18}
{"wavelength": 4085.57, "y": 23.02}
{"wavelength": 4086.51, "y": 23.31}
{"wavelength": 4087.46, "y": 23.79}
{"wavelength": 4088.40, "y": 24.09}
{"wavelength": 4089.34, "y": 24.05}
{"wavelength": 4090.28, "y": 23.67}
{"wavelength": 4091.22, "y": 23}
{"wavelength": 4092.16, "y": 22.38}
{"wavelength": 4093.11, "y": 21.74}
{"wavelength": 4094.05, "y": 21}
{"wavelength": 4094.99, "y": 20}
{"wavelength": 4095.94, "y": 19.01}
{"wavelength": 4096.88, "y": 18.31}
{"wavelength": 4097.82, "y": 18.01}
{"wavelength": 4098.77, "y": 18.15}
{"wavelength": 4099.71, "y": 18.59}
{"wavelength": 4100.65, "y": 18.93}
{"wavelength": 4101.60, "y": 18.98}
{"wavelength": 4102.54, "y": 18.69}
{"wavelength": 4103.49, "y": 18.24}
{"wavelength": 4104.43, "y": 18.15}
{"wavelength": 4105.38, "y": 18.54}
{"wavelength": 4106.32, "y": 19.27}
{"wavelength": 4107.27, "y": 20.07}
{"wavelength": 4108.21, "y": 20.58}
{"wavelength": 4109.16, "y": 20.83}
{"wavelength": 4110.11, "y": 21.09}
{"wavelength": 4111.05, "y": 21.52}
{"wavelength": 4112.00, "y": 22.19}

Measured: 1.3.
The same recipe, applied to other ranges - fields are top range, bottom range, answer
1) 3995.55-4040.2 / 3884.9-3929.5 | 1.26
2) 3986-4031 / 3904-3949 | 1.26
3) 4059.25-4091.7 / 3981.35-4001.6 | 1.08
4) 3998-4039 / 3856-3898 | 1.32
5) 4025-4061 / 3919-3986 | 1.37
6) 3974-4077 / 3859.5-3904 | 1.27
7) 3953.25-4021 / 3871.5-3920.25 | 1.08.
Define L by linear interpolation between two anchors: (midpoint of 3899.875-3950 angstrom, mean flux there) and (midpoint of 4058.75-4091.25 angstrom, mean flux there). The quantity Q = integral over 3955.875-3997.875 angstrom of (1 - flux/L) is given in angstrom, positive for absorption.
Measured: 4.1 angstrom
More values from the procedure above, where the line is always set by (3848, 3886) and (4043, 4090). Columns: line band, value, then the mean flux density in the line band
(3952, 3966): 1.9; 18.8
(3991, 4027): -1.8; 23.6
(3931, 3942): 3.1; 15.4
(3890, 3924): 0.5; 20.6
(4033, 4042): -0.8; 25.1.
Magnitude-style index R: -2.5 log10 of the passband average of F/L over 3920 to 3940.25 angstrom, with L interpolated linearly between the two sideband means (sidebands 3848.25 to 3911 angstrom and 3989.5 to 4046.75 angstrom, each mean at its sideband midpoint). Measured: 0.23 mag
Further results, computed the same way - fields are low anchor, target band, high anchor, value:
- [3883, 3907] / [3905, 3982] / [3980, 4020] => 0.119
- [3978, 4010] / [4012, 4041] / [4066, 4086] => -0.026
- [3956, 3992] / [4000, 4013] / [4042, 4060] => -0.202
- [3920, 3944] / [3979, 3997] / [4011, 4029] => -0.039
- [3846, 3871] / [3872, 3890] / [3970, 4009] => 0.076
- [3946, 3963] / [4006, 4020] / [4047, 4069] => -0.086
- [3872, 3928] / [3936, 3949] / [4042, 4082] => 0.119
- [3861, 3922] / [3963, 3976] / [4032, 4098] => 0.473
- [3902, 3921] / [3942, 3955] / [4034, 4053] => 0.062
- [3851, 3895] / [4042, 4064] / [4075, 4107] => -0.101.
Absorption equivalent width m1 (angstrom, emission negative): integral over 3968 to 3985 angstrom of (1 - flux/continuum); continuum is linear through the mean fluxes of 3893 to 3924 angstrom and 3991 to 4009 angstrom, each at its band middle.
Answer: 4.5 angstrom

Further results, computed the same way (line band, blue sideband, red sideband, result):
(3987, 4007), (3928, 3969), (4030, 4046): -2.5 angstrom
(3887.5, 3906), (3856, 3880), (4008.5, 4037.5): 1.6 angstrom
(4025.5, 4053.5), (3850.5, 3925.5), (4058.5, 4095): -1.3 angstrom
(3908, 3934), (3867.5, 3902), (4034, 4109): 0.0 angstrom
